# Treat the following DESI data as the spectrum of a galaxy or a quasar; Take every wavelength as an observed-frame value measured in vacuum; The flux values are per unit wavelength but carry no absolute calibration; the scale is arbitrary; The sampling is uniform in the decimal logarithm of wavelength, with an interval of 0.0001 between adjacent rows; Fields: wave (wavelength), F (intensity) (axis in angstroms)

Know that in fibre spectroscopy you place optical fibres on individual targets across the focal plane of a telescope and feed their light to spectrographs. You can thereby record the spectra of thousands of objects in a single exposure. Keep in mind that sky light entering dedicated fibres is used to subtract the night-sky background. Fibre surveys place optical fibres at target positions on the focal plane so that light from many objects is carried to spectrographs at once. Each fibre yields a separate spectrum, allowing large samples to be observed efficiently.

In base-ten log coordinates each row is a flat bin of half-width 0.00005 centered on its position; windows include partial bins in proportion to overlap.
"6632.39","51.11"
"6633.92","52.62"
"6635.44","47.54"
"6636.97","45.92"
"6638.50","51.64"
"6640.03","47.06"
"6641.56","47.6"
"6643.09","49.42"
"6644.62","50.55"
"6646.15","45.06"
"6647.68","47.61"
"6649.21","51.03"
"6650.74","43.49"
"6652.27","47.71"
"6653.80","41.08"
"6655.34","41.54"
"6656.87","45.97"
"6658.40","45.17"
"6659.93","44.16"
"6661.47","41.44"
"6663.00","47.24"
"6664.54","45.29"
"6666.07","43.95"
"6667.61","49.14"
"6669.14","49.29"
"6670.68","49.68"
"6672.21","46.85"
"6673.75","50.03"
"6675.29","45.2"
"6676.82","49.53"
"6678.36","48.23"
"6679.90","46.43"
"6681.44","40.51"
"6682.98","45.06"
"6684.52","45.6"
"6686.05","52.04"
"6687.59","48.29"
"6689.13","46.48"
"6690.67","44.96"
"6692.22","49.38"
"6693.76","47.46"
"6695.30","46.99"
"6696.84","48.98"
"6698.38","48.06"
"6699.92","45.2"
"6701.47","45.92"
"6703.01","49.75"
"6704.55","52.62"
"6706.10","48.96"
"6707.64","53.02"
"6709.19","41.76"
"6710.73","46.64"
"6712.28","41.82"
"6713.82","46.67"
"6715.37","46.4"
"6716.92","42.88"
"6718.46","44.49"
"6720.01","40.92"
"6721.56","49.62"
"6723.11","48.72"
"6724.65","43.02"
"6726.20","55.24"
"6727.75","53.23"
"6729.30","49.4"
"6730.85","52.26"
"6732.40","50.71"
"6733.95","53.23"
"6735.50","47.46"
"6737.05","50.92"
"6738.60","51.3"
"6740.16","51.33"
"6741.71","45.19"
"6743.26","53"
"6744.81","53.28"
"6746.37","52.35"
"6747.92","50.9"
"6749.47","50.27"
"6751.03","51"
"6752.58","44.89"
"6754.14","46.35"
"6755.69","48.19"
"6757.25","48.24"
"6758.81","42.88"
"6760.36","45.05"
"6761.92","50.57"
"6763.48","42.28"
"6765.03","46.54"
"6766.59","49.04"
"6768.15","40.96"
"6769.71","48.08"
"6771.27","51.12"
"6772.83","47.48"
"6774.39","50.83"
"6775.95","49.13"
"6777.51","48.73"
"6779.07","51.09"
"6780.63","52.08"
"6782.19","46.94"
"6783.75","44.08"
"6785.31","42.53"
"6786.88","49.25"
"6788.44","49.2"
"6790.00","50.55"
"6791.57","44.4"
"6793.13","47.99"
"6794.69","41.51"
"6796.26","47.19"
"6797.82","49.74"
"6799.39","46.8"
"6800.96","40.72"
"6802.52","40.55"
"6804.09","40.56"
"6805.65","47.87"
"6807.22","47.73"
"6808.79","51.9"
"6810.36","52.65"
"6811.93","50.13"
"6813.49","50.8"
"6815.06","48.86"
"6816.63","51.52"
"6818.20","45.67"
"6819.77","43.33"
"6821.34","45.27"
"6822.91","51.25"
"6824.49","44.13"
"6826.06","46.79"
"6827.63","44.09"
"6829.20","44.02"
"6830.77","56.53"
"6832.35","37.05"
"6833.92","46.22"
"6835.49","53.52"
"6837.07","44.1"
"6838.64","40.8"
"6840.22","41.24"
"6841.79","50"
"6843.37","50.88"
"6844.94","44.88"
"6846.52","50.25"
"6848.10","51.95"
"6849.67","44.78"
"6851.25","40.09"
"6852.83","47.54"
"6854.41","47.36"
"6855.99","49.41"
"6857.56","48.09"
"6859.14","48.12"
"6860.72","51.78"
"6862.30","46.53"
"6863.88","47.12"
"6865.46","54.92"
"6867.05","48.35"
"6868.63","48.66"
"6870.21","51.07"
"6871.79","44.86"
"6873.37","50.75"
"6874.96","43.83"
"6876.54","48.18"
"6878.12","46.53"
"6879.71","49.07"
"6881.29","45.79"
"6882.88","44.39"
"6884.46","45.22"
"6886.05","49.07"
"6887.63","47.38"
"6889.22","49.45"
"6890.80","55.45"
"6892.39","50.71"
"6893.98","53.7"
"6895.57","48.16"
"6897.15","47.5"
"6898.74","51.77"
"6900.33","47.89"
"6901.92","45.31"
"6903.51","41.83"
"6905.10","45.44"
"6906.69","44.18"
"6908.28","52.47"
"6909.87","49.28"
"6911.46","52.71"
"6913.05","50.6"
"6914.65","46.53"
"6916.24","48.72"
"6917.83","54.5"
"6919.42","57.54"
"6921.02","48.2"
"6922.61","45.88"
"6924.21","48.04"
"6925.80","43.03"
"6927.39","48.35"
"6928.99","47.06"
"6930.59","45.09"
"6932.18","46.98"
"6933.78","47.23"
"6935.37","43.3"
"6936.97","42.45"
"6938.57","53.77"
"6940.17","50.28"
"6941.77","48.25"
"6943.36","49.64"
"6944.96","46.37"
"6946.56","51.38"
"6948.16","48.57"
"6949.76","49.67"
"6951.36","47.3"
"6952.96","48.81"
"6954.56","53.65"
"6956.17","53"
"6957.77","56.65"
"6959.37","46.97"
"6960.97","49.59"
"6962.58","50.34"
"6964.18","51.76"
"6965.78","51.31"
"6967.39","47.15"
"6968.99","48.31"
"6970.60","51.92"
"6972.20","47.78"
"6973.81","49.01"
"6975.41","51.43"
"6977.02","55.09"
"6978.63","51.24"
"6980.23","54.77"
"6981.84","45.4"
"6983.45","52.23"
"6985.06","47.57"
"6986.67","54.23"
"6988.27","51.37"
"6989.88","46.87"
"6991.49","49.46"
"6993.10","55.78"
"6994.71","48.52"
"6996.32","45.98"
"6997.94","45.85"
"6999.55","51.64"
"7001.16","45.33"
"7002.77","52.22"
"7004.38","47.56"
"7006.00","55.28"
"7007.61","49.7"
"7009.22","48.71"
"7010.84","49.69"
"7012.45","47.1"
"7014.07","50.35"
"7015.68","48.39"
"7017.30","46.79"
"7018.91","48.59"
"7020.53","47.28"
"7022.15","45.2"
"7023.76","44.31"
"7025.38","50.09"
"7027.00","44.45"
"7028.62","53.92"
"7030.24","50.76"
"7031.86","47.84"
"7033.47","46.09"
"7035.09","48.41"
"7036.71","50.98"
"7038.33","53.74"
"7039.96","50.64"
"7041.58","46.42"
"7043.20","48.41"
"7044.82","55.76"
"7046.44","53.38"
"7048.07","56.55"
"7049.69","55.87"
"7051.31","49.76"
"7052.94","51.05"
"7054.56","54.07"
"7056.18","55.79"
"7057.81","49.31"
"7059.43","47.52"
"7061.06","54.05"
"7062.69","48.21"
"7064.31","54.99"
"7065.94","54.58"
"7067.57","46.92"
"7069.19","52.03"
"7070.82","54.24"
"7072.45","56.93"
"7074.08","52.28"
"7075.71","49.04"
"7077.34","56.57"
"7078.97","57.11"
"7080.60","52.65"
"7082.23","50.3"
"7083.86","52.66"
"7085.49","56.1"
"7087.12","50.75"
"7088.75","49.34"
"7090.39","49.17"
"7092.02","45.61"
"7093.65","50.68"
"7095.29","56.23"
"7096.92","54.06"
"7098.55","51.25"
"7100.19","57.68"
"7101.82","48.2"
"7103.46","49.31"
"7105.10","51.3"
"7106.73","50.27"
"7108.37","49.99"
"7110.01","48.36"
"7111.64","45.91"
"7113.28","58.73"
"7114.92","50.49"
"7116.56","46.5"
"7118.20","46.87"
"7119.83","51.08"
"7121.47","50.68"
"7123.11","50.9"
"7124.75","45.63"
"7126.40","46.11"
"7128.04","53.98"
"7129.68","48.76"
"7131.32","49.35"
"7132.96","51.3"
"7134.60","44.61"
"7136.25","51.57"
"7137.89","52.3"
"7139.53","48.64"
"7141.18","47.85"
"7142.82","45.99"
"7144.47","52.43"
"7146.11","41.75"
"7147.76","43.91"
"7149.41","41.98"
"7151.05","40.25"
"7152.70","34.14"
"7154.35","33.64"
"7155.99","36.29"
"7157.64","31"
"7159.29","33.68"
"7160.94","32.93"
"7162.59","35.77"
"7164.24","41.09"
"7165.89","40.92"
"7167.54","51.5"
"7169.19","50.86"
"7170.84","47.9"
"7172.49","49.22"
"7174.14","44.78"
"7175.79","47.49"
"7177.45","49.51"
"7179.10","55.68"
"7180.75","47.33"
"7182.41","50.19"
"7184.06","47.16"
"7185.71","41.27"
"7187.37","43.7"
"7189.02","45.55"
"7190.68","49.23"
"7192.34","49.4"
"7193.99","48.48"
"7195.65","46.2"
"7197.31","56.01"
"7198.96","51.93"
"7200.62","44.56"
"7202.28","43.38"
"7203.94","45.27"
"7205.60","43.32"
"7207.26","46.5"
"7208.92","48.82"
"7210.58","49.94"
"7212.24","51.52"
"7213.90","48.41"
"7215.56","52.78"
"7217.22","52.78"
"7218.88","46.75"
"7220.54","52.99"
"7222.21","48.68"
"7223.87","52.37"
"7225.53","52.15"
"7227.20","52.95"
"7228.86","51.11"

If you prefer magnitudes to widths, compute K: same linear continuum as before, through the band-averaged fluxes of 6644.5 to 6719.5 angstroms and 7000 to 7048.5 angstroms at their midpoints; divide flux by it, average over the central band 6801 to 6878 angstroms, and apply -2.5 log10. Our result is 0.01 mag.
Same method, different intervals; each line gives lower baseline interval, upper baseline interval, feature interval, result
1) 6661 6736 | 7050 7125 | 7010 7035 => 0.06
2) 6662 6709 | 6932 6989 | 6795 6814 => 0.04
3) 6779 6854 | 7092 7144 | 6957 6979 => -0.05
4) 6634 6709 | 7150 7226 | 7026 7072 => -0.11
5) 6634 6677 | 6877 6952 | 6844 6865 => 0.01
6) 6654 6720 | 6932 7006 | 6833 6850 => 0.03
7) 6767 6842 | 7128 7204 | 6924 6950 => -0.03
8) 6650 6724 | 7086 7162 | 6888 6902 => -0.07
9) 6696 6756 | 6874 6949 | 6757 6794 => 0.02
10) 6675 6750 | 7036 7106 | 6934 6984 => 0.02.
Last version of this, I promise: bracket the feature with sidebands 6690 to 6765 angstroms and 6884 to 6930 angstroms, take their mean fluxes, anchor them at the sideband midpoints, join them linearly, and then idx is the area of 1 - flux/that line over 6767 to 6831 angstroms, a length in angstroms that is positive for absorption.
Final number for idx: 1.5 angstroms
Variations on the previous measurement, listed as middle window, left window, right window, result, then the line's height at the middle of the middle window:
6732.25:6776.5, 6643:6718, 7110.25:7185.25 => -2.0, 46.6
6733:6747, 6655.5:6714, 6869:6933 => -1.1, 47.3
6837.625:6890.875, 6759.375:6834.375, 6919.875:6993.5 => 0.5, 48.1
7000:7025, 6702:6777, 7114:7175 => -1.3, 46.1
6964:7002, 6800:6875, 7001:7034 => -1.2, 48.4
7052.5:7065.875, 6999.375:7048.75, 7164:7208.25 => -0.8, 49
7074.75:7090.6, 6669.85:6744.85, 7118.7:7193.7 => -2.2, 46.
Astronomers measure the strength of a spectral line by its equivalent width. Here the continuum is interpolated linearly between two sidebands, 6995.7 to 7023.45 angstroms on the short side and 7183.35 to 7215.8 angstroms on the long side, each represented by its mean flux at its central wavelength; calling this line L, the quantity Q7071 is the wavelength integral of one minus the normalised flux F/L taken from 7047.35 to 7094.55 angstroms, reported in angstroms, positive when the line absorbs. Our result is -3.9 angstroms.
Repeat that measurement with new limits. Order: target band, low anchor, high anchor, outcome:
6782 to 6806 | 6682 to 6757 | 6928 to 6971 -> 1.51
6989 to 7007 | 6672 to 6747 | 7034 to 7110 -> 0.57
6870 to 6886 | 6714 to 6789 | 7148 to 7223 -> 0.21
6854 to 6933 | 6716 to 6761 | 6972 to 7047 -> 1.32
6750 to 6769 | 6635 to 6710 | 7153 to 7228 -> 0.23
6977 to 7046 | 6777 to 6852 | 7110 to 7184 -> -4.65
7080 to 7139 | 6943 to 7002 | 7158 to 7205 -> -3.91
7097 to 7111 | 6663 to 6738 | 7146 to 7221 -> -1.57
